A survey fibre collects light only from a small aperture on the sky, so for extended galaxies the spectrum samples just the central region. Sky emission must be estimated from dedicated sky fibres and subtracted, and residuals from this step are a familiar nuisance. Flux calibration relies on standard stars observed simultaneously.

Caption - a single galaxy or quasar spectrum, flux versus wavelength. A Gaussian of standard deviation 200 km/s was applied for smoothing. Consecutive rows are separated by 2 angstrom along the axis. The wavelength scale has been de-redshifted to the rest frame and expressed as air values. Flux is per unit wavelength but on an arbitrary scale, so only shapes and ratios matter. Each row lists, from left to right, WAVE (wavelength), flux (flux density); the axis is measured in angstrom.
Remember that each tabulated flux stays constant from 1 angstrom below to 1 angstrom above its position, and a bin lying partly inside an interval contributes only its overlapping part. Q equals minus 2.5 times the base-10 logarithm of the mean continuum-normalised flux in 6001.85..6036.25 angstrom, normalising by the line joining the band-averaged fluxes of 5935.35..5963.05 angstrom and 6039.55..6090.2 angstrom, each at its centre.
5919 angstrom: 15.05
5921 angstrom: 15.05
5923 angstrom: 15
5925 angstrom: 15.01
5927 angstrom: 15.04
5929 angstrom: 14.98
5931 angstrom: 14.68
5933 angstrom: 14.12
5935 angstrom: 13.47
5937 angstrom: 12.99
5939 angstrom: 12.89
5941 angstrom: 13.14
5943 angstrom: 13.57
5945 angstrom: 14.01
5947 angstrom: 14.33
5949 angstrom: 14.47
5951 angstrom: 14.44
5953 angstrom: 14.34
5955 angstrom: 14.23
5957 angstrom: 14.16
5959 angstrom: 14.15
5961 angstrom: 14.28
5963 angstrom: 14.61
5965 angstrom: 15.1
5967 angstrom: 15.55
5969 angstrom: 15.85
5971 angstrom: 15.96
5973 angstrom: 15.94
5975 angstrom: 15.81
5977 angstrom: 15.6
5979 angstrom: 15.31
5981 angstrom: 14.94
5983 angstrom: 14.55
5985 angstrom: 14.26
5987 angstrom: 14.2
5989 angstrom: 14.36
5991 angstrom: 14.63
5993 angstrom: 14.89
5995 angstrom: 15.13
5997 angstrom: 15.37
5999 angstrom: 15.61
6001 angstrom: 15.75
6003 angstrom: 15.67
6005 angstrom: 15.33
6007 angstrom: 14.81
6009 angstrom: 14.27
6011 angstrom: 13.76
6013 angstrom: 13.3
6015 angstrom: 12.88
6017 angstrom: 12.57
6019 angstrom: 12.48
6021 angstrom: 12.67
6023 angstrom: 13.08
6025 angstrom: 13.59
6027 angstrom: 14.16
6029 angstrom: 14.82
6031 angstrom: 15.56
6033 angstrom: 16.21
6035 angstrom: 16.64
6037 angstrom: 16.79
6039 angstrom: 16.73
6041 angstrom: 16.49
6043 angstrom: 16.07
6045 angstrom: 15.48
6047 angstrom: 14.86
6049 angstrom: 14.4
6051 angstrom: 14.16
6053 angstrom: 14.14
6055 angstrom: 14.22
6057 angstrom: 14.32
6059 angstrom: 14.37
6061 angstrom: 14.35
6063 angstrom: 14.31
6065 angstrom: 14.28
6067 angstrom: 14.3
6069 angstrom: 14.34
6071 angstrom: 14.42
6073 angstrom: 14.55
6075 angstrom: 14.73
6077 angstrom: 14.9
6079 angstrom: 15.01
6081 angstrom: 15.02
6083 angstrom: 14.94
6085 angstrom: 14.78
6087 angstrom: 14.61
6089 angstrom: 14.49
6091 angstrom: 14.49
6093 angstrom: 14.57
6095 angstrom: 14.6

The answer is 0.01 mag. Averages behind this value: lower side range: 13.9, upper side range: 14.7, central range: 14.2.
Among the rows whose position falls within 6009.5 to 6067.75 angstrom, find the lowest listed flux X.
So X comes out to 12.48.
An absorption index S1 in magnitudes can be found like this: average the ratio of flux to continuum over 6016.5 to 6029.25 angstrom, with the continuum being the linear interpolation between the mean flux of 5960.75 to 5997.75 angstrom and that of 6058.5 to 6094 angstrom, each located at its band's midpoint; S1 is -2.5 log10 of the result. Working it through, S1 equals 0.12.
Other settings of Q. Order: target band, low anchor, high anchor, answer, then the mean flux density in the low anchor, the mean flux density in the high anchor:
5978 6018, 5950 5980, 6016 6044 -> 0.03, 15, 14.8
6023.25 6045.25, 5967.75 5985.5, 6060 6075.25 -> -0.06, 15.4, 14.4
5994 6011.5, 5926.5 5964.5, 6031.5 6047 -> 0.02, 14.1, 16.2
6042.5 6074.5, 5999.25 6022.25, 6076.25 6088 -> 0.01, 14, 14.9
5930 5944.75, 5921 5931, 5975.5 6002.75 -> 0.11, 15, 15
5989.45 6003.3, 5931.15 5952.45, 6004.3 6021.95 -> -0.12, 13.8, 13.5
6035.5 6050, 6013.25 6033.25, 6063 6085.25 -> -0.13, 13.7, 14.6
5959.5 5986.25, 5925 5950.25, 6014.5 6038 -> -0.08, 14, 14.3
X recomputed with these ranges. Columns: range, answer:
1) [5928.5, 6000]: 12.89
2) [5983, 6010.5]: 14.2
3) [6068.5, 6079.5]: 14.34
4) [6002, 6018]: 12.57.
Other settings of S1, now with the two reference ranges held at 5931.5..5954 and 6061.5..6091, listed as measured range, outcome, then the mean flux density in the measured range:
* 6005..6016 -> 0.021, 13.9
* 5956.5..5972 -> -0.078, 15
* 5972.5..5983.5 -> -0.099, 15.4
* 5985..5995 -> -0.035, 14.6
